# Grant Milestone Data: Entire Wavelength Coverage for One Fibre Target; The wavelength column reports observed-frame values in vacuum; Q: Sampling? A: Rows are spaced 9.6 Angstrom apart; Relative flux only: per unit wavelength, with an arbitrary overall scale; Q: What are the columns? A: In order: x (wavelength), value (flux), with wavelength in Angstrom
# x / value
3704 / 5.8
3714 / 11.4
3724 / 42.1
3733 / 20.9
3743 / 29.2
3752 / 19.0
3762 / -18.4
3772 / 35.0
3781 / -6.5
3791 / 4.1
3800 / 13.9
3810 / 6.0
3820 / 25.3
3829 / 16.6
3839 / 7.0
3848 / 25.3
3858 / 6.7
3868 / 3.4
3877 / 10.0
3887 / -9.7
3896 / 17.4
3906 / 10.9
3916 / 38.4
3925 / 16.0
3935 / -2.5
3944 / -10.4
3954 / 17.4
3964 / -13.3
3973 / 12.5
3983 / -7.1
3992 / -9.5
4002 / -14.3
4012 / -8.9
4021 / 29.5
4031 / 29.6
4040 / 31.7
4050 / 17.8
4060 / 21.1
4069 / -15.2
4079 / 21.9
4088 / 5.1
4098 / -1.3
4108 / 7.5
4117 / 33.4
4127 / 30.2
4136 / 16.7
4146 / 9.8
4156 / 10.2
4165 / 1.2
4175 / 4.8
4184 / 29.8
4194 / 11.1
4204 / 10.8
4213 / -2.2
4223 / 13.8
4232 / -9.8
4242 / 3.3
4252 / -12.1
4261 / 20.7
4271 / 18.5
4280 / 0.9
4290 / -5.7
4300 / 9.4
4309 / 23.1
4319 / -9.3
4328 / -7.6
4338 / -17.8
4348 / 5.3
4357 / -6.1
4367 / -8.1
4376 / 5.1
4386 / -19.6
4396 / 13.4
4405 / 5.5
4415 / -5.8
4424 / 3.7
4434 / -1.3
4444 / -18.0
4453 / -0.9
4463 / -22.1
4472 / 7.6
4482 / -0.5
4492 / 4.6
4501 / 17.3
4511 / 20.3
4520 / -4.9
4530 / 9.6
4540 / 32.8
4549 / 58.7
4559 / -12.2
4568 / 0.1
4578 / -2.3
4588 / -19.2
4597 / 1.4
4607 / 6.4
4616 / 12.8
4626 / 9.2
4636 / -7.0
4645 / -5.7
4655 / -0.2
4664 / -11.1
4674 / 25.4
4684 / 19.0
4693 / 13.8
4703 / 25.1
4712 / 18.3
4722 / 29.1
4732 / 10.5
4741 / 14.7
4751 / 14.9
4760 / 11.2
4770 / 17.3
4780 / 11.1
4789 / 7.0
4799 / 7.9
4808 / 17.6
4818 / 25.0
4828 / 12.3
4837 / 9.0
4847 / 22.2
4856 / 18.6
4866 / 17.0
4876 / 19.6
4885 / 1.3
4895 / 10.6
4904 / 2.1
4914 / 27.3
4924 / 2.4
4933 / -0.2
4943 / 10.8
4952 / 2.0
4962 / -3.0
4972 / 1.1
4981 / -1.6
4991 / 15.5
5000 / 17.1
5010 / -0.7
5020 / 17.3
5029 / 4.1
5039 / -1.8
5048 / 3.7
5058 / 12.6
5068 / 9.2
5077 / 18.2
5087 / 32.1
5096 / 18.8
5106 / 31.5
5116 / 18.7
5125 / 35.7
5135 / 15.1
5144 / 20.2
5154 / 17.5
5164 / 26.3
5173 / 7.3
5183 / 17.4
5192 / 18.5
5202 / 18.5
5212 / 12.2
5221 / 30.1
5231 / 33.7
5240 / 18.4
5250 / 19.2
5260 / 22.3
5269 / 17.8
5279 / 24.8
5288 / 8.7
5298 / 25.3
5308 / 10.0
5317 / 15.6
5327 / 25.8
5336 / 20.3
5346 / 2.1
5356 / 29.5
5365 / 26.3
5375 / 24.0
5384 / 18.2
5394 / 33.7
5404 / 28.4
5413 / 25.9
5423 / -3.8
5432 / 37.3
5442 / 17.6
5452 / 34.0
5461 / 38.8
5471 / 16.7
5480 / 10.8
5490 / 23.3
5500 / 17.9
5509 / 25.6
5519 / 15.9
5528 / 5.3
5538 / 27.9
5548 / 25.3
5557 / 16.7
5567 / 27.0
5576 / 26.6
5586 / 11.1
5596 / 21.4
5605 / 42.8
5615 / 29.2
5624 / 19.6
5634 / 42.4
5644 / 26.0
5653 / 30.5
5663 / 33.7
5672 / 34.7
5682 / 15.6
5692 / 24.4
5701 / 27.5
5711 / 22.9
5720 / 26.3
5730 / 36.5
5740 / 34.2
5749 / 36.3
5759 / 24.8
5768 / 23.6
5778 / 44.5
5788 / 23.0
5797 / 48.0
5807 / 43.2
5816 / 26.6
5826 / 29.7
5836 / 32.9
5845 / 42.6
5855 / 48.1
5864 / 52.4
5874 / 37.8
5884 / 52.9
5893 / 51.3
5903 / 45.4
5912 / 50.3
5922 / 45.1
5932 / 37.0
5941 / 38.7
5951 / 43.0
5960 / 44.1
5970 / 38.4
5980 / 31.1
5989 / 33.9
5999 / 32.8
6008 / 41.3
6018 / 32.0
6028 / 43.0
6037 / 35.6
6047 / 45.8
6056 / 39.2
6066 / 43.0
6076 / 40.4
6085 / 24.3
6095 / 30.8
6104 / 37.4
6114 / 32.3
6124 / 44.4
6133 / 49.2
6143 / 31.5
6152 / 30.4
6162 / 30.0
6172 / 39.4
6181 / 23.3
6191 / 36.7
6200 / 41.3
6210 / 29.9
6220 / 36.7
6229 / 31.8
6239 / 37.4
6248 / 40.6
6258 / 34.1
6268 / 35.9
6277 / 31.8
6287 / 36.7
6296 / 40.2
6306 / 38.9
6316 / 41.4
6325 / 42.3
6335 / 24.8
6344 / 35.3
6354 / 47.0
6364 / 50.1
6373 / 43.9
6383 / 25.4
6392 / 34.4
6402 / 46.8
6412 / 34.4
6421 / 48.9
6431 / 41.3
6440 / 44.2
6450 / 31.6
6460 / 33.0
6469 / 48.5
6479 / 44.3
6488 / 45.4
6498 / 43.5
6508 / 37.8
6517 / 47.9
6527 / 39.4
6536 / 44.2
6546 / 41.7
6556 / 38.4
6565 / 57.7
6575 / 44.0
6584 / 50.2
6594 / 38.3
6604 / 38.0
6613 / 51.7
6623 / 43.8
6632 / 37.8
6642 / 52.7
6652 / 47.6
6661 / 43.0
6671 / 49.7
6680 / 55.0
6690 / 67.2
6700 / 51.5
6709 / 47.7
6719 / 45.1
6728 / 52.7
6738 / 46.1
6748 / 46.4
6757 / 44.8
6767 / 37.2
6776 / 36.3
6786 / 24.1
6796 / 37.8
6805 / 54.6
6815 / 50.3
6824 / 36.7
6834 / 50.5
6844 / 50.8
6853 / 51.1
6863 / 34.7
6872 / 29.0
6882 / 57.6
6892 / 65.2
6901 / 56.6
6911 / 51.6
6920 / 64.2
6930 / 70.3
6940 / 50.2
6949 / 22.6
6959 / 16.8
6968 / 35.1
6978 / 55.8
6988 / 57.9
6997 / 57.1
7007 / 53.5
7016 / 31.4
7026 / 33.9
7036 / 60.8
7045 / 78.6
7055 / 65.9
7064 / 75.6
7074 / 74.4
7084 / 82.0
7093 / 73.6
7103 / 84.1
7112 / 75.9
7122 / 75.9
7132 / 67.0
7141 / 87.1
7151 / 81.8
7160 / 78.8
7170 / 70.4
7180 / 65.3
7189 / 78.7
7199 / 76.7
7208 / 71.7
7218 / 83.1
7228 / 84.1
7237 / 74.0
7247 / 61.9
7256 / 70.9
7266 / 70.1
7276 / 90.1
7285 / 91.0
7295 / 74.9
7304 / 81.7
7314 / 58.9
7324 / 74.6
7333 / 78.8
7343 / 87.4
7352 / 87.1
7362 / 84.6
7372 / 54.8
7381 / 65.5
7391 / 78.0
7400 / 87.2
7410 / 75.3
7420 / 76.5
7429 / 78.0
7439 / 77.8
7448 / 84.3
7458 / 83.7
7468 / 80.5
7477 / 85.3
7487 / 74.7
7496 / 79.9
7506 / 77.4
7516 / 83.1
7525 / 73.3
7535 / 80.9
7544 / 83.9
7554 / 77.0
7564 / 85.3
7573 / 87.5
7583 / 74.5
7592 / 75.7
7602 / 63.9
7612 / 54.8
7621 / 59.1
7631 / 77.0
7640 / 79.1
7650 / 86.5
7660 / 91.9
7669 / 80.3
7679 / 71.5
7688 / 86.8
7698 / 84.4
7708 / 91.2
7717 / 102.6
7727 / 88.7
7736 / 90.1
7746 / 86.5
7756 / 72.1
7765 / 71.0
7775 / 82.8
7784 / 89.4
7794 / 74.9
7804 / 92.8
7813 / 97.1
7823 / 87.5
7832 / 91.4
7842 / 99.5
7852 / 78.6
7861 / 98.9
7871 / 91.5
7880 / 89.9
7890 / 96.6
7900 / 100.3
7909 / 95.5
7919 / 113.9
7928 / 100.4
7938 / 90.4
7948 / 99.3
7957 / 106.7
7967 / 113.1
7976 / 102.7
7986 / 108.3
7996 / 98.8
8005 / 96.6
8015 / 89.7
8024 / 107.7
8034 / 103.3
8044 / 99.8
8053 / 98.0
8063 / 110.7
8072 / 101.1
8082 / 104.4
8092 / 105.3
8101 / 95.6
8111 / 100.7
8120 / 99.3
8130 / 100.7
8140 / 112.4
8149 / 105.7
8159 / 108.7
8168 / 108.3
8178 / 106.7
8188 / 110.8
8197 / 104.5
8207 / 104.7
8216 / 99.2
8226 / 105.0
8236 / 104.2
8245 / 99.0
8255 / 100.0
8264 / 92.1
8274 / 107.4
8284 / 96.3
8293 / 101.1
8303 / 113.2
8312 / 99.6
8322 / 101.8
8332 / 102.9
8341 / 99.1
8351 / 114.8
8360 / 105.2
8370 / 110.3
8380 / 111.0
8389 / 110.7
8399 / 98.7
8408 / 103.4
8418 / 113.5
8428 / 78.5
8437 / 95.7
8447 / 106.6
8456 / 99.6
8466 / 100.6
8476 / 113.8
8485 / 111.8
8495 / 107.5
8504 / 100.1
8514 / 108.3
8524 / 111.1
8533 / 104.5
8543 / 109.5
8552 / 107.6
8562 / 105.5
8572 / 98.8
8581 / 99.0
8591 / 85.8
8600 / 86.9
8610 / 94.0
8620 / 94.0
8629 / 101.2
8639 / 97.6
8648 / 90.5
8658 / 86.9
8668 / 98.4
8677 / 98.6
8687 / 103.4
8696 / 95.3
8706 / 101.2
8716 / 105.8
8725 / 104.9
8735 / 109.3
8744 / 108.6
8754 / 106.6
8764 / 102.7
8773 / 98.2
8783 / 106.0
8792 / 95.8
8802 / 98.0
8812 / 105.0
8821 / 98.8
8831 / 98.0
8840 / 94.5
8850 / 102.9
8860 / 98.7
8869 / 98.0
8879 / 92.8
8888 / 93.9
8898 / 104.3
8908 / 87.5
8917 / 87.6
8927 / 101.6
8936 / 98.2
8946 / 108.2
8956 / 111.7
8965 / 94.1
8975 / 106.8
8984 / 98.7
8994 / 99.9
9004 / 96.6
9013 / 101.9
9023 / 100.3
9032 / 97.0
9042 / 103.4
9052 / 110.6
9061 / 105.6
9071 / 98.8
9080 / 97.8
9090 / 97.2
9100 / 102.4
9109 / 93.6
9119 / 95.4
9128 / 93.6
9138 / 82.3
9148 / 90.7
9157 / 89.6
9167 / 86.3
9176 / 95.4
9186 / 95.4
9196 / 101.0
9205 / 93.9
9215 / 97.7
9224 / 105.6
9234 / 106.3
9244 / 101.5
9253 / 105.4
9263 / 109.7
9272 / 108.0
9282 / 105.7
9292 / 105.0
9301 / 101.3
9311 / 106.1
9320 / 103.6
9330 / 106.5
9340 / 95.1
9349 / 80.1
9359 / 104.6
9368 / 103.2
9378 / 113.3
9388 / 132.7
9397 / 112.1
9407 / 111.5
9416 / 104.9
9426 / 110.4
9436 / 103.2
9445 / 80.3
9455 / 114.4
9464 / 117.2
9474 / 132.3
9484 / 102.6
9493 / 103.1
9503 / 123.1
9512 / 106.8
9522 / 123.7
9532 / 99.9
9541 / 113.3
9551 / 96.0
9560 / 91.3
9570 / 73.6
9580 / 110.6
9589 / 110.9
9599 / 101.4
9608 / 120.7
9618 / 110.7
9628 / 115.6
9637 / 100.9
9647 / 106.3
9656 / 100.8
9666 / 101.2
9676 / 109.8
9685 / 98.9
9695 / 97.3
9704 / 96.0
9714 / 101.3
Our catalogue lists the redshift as 0.77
